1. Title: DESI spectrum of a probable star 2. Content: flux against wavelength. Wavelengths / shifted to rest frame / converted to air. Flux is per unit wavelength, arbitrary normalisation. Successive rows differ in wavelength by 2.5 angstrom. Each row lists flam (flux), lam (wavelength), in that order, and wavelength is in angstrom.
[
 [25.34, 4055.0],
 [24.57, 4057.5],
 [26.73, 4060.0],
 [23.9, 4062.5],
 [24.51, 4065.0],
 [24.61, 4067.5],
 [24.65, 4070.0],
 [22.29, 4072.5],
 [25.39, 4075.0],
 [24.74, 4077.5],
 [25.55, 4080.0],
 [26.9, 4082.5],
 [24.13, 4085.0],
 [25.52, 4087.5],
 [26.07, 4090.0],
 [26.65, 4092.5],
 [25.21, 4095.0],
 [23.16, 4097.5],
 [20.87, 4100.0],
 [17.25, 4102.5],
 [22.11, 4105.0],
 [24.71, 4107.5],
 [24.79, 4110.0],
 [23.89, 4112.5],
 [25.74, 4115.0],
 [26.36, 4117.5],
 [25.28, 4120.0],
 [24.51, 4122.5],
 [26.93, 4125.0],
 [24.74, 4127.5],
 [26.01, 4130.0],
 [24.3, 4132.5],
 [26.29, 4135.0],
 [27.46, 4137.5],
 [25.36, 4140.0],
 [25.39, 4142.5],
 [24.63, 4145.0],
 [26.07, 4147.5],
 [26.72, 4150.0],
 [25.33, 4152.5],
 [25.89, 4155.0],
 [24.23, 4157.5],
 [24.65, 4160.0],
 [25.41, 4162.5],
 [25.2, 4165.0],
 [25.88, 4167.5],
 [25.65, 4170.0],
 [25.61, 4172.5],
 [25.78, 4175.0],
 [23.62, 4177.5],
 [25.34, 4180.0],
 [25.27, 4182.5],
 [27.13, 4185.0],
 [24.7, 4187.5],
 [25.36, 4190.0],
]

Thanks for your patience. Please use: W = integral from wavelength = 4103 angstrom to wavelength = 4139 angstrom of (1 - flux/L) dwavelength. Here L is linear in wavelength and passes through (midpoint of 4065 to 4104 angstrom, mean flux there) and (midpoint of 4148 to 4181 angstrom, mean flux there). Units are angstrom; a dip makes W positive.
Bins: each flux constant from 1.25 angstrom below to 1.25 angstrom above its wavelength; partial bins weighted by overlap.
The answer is -0.5 angstrom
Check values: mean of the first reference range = 24.2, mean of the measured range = 25.1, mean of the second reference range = 25.3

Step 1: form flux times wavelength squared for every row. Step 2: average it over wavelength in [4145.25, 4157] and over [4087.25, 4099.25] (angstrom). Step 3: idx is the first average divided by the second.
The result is 1.1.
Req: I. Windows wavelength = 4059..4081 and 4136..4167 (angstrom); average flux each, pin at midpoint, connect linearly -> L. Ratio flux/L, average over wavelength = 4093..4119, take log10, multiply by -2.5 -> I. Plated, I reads 0.069 mag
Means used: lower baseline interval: 24.7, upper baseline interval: 25.5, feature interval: 23.5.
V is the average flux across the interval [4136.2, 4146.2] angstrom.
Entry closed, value 25.7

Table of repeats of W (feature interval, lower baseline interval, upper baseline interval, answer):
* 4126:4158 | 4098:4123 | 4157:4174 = -1.4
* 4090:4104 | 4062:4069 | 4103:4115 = 0.6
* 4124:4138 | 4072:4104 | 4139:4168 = -0.5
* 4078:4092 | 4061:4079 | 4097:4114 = -1.3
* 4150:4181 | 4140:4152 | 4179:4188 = 0.5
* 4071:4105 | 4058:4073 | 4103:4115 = 0.1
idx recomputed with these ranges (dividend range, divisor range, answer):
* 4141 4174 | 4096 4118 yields 1.13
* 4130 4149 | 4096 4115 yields 1.15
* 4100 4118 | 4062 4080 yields 0.97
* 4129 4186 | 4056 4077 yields 1.08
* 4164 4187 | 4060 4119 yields 1.09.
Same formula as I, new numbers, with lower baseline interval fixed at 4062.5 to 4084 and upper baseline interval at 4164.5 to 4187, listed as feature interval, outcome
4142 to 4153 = -0.02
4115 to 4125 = -0.02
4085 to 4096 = -0.03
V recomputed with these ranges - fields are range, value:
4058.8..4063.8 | 25.3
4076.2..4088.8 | 25.4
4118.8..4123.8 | 24.9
